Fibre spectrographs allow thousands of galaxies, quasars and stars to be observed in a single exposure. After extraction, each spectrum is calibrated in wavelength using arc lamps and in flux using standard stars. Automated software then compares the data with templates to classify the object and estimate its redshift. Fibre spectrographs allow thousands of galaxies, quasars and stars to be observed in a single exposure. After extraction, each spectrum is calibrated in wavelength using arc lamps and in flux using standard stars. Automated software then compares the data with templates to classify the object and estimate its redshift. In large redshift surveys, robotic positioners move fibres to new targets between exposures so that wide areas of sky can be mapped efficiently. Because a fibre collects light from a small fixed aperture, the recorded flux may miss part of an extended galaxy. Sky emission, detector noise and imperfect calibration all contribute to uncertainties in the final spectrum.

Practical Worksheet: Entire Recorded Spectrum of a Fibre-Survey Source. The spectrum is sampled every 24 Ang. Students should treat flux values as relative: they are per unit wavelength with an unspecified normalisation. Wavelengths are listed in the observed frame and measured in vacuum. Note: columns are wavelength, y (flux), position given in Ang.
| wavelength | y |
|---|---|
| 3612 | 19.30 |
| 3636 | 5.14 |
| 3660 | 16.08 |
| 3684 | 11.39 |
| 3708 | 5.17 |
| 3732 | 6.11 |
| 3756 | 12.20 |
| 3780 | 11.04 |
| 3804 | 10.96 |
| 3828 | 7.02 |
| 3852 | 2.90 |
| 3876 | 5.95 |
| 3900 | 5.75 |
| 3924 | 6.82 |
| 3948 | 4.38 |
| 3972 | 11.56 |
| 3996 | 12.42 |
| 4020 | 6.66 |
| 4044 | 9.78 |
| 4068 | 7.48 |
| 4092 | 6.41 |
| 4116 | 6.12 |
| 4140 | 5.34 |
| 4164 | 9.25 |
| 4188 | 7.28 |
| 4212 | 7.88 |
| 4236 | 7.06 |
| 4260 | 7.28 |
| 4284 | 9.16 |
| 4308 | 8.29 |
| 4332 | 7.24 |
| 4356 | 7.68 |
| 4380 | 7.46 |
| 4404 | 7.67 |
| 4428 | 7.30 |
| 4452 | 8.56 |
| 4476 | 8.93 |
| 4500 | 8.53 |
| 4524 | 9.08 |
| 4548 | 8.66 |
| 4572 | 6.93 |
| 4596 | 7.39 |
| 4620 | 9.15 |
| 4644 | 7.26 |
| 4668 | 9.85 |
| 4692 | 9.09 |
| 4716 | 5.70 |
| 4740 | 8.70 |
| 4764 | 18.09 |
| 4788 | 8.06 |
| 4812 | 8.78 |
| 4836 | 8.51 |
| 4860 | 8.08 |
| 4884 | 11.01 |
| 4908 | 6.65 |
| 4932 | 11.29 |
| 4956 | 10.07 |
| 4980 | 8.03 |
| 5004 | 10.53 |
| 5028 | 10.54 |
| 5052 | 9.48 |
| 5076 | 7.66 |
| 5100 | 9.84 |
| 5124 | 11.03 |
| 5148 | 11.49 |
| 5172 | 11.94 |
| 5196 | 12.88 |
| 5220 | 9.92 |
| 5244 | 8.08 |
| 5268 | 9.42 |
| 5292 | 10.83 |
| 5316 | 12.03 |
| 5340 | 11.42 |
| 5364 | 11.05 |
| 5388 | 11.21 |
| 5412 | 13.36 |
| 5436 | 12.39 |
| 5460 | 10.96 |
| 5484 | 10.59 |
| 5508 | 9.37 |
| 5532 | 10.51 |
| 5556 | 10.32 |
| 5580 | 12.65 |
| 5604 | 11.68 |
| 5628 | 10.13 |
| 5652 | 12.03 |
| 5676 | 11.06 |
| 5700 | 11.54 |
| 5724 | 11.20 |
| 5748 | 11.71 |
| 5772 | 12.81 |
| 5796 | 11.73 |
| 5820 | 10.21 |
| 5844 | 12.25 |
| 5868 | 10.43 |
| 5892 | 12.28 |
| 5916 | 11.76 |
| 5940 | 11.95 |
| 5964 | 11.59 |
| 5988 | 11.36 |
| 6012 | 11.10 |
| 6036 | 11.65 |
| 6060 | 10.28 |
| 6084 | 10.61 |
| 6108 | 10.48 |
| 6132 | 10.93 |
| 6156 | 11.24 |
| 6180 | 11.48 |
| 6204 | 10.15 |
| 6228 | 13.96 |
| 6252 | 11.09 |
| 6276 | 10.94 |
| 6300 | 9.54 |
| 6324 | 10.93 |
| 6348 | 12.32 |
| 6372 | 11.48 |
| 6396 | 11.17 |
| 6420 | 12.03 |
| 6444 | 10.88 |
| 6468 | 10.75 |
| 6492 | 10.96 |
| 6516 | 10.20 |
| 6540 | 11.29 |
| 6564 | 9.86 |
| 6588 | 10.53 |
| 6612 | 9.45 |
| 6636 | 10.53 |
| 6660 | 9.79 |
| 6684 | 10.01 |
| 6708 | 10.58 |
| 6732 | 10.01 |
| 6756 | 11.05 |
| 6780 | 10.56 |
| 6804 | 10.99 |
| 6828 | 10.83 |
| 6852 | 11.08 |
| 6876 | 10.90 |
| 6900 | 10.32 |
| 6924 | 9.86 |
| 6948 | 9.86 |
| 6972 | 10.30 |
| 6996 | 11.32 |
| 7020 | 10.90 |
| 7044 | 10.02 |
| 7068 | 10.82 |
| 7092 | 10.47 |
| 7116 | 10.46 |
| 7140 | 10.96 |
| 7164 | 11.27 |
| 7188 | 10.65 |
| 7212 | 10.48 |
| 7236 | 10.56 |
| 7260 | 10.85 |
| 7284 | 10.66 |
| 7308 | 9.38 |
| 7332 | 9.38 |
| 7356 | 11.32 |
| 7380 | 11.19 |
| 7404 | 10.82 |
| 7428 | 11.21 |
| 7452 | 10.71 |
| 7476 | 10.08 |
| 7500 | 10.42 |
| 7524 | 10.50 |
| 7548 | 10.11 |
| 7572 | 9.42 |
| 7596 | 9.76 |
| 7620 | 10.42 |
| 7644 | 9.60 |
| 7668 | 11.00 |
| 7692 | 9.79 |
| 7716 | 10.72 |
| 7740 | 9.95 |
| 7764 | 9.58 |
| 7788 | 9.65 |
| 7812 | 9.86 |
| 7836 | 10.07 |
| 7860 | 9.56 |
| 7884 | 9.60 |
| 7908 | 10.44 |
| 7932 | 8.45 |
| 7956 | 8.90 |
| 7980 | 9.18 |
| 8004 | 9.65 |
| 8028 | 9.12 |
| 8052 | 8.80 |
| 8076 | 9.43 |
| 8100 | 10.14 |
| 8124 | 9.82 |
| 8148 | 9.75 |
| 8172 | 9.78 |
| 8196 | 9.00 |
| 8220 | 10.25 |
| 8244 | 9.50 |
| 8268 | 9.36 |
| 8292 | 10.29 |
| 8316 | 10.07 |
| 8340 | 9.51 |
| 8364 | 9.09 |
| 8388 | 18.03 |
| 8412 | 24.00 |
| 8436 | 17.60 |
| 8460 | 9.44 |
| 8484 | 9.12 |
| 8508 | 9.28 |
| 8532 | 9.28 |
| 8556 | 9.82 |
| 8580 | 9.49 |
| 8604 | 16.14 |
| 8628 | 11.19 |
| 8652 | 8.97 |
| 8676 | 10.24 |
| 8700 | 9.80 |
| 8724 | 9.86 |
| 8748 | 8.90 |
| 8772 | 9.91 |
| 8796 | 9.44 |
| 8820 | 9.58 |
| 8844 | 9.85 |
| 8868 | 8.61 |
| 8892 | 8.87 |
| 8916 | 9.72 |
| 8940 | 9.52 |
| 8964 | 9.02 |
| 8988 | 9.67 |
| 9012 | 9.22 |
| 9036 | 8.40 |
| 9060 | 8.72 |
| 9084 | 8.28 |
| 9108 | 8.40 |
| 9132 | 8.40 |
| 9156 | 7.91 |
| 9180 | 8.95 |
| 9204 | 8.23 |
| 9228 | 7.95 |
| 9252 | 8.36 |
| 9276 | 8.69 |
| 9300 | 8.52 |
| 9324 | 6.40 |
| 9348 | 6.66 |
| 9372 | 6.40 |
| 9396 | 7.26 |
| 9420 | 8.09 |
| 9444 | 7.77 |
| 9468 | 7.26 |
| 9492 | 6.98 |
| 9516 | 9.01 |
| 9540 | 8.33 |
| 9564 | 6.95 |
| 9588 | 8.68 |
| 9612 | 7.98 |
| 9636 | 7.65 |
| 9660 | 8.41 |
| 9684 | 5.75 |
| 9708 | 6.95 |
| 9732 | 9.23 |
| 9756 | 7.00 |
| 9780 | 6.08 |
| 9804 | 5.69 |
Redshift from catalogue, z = 0.280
